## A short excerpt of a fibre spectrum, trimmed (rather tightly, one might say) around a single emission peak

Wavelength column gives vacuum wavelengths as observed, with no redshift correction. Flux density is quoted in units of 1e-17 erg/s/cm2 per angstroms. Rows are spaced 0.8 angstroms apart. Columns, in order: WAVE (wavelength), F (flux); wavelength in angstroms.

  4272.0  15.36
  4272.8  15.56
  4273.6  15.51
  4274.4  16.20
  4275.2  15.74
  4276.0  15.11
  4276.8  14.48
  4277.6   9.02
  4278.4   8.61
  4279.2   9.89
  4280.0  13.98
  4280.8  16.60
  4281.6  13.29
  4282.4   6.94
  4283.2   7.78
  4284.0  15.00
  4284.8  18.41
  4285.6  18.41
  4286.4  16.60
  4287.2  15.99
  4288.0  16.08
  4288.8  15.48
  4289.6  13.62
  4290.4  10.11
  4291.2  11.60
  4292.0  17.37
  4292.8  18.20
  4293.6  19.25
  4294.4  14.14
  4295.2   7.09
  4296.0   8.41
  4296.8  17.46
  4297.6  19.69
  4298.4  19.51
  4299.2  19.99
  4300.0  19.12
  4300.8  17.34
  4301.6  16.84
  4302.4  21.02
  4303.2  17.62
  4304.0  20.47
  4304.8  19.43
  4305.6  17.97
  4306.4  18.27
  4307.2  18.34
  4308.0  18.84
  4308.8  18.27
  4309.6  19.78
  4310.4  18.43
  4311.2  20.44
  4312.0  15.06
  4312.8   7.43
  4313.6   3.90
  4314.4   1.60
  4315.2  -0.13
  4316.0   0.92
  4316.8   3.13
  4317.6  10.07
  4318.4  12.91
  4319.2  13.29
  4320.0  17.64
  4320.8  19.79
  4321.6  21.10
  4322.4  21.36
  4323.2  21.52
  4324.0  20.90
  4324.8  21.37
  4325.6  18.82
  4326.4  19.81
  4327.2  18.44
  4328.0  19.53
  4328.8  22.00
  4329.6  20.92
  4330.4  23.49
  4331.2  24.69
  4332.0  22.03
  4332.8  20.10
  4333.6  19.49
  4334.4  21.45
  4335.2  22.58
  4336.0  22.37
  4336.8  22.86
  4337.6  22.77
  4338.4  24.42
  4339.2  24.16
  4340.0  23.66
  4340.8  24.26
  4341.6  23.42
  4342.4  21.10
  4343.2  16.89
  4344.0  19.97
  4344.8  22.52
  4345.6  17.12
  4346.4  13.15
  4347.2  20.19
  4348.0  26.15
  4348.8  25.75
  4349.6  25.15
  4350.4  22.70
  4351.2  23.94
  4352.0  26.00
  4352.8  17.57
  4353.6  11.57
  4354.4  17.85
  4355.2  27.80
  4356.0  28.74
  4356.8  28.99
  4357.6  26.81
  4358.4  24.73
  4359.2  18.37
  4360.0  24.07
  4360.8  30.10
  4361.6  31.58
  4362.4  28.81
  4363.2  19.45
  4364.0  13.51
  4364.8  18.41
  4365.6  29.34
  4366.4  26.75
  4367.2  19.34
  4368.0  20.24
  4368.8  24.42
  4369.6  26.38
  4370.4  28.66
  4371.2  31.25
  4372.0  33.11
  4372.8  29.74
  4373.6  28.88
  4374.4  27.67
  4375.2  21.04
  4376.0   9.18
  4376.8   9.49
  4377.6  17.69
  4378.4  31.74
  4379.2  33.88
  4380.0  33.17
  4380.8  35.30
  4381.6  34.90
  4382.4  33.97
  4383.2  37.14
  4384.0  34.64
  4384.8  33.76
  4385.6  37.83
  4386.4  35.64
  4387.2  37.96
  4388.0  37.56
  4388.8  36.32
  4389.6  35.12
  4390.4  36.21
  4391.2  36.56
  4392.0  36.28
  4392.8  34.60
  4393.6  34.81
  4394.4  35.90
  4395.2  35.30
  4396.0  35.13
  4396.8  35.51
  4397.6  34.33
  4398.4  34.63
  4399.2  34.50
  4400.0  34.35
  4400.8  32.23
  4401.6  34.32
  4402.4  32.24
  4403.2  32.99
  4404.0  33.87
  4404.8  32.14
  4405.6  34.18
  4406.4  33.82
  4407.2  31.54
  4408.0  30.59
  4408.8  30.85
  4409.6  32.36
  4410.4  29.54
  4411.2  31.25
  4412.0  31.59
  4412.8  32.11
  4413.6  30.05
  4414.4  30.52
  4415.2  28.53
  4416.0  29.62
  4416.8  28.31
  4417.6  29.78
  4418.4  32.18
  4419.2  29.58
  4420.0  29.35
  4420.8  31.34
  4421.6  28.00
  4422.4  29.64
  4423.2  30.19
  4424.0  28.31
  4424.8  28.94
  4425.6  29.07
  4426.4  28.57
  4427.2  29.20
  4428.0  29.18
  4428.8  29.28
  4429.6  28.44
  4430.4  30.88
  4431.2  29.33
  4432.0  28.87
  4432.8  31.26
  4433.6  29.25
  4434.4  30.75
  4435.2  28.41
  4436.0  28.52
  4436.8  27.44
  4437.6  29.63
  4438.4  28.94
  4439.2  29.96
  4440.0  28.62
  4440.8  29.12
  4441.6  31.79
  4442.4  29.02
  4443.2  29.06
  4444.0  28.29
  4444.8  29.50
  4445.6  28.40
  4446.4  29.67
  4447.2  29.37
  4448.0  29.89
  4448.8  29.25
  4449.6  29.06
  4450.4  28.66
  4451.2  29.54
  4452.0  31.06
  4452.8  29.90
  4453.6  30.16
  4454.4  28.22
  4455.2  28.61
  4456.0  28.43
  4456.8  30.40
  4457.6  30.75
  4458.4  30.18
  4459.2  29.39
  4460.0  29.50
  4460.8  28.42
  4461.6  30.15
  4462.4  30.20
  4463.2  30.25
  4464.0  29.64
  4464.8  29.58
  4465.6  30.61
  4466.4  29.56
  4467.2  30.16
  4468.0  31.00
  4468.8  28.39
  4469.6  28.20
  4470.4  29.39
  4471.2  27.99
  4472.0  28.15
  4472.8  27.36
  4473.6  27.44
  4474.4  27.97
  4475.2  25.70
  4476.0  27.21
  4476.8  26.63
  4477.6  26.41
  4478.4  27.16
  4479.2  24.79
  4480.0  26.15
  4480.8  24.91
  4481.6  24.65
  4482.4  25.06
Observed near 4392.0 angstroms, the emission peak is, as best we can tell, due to Lyman alpha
